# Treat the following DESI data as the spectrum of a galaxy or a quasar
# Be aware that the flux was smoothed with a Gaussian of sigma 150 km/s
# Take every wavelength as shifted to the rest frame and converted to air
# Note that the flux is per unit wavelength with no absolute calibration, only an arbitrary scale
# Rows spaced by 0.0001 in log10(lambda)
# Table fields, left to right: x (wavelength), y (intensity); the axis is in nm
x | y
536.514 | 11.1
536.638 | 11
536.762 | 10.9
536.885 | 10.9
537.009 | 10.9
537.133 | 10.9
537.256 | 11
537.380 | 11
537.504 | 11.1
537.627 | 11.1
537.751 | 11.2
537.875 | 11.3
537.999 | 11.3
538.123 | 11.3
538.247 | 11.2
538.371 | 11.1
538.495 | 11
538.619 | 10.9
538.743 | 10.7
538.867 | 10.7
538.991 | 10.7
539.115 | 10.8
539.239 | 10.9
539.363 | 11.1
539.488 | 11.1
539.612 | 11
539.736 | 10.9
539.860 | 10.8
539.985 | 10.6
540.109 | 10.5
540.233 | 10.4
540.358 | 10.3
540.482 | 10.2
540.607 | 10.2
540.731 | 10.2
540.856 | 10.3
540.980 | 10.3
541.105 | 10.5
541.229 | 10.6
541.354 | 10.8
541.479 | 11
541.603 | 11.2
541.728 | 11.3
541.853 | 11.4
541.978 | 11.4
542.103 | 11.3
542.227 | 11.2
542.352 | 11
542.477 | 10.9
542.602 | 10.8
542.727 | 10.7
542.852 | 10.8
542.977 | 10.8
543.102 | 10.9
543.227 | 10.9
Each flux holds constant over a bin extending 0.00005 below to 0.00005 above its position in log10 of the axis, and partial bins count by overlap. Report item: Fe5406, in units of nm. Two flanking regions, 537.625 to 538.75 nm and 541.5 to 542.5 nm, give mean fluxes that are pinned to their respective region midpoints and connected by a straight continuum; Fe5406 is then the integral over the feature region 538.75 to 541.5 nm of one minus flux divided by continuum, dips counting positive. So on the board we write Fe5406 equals 0.13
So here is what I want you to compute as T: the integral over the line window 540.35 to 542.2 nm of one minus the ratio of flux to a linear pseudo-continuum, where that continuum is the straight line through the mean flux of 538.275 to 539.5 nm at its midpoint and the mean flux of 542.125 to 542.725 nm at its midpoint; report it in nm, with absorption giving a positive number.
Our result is 0.03 nm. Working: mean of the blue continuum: 10.9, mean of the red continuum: 11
